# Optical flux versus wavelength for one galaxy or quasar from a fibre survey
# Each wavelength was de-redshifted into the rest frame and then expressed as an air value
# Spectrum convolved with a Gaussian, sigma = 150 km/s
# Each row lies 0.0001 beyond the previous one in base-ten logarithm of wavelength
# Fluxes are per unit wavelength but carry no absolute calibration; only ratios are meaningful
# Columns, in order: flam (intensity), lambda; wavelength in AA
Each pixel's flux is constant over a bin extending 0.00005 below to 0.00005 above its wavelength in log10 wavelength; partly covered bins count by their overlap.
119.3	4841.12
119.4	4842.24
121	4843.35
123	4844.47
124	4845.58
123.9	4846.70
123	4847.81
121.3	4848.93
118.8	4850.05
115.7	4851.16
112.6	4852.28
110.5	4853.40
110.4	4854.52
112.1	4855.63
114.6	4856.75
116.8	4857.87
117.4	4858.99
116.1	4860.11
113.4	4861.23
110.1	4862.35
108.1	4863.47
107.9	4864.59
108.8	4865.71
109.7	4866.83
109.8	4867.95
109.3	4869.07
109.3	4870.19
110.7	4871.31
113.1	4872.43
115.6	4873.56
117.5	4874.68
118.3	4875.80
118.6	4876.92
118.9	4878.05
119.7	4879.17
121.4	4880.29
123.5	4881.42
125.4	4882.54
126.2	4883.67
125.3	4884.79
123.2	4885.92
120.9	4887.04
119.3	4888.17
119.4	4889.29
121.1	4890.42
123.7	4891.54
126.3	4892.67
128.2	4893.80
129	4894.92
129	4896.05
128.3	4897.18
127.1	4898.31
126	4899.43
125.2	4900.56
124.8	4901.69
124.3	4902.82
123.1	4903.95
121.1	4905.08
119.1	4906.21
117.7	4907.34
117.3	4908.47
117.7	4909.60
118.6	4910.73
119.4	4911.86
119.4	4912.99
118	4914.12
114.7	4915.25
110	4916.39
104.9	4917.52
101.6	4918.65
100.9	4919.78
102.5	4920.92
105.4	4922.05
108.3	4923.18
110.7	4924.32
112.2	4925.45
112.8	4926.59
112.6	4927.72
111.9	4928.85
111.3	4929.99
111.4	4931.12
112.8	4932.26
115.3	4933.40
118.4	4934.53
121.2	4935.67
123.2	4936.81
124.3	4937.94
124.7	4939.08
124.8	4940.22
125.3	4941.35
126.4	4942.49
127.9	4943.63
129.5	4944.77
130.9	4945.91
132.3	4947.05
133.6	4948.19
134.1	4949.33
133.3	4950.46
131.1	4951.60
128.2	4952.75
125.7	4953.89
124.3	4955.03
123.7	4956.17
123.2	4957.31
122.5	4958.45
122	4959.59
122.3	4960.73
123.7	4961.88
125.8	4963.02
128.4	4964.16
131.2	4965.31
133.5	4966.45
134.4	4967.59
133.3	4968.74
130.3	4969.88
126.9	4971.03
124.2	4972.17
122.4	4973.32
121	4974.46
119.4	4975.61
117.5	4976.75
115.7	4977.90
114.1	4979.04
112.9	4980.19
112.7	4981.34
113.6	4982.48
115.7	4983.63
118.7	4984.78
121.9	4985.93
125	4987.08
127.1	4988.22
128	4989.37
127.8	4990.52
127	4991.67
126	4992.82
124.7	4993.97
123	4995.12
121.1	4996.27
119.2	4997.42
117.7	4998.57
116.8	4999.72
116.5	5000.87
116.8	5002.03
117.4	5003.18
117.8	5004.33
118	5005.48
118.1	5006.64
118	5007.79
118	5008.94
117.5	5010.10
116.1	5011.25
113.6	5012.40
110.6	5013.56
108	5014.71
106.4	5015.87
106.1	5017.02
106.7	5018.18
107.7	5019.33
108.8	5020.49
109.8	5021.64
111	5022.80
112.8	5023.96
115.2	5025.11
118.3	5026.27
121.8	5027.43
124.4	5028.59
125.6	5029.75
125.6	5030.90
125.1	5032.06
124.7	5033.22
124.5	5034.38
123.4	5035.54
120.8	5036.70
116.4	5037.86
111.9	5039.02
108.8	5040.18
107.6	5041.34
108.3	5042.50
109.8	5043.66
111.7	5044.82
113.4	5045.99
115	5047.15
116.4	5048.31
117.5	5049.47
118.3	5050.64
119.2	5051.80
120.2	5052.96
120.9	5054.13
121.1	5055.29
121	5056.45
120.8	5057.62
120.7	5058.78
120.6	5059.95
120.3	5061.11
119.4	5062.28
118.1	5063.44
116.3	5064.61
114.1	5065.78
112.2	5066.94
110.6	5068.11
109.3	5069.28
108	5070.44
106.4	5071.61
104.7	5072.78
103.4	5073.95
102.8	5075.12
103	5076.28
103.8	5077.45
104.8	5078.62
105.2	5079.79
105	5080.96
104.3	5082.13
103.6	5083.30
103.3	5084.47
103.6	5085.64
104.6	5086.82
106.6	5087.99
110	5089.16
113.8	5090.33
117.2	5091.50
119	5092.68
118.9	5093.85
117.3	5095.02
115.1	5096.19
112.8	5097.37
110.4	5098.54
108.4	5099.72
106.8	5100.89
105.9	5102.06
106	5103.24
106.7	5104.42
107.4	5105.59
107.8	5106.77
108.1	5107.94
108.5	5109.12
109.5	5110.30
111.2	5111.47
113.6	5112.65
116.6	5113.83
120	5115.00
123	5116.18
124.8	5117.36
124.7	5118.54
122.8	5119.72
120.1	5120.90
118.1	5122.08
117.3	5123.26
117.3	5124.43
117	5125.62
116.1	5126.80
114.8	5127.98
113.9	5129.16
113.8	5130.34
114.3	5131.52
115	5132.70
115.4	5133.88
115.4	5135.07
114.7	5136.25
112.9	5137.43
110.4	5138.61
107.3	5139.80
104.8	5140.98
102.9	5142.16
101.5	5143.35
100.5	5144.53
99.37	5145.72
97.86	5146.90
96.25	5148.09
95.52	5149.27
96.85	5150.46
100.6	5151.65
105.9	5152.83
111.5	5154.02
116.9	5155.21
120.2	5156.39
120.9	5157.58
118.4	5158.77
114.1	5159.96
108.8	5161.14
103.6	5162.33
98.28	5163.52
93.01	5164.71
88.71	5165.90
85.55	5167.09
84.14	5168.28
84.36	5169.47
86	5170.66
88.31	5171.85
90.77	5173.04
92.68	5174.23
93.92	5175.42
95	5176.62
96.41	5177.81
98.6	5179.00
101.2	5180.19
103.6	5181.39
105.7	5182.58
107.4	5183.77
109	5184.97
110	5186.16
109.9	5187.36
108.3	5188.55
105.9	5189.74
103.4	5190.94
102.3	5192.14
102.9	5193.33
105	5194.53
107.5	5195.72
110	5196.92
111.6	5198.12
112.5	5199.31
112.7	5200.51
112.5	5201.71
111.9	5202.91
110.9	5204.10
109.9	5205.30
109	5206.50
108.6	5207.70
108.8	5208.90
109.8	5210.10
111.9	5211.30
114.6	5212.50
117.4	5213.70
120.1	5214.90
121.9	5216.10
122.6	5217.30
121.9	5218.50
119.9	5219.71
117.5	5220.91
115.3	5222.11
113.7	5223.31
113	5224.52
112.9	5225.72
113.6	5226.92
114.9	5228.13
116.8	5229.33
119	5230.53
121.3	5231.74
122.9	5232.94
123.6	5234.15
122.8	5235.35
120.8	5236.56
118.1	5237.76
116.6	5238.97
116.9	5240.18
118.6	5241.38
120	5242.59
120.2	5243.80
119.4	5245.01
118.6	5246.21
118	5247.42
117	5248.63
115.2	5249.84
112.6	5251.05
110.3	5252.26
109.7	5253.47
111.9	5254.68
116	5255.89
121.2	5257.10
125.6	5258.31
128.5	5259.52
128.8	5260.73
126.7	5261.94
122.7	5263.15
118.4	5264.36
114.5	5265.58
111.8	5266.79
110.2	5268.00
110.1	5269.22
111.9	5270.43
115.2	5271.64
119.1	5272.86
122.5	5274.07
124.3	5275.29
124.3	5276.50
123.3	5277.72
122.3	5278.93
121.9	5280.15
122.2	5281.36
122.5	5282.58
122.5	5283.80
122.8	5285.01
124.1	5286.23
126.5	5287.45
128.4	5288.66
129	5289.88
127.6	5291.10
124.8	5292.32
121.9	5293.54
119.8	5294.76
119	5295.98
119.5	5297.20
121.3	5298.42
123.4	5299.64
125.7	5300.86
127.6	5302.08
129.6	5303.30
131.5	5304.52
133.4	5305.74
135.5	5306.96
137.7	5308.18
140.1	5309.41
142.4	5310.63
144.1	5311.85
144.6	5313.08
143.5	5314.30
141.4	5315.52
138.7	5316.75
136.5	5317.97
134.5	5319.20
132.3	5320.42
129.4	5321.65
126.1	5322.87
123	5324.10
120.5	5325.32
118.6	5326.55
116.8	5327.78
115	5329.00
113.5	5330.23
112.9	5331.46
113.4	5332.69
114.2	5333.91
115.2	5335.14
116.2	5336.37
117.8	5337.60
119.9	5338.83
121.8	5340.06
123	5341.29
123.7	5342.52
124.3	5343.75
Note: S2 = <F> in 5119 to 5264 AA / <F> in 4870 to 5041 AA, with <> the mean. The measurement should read 0.92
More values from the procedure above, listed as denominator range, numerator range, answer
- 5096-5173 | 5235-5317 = 1.14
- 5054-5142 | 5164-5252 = 0.97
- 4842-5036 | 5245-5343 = 1.03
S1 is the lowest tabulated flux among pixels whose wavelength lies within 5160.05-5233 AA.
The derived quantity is 84.14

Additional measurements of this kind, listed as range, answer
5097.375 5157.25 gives 95.52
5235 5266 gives 109.7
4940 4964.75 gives 122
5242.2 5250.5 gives 115.2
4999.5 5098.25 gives 102.8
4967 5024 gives 106.1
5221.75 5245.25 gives 112.9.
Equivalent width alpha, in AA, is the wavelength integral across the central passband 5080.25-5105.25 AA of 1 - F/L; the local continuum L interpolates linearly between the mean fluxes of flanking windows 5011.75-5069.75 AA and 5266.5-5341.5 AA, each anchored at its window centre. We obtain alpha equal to 1.7 AA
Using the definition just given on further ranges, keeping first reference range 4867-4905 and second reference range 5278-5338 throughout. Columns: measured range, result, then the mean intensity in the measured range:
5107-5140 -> 2.3 AA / 116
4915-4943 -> 1.8 AA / 114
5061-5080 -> 2.2 AA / 109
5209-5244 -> 2.1 AA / 118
